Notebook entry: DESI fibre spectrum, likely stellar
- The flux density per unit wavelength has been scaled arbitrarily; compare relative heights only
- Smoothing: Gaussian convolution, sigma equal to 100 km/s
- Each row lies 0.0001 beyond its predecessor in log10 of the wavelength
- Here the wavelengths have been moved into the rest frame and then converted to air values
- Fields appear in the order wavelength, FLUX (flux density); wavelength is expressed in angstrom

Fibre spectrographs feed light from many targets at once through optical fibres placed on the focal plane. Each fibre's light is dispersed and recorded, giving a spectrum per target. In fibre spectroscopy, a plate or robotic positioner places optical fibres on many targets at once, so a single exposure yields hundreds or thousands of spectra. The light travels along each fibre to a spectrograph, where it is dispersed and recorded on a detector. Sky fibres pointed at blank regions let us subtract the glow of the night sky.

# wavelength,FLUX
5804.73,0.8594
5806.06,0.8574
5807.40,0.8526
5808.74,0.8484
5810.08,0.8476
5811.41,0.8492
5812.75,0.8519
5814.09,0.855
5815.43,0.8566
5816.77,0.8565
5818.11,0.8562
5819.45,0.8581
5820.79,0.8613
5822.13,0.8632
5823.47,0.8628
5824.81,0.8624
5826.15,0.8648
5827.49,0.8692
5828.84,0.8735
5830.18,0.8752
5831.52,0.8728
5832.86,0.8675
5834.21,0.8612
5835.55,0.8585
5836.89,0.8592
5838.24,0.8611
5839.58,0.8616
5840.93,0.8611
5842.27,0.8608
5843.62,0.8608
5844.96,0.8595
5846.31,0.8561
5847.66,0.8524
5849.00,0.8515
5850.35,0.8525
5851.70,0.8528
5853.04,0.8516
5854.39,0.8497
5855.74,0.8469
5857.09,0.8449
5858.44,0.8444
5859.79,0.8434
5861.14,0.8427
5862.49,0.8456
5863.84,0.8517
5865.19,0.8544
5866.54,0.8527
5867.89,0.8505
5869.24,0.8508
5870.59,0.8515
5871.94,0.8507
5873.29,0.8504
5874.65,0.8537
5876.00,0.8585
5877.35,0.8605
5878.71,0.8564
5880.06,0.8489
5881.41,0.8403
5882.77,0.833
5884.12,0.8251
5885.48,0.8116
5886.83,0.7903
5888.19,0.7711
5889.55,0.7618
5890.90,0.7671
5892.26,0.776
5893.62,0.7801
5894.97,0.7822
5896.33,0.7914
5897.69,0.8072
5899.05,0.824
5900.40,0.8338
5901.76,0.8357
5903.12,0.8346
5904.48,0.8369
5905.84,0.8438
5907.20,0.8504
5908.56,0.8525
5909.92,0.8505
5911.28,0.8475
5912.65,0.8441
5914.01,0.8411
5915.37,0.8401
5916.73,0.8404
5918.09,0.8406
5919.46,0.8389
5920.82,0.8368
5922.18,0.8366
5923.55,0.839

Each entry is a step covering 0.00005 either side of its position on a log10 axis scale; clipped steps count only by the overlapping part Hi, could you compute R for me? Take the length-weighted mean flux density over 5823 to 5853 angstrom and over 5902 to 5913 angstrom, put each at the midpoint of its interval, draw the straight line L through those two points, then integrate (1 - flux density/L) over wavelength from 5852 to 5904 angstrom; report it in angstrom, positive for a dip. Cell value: 1.3 angstrom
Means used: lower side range 0.862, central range 0.83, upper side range 0.844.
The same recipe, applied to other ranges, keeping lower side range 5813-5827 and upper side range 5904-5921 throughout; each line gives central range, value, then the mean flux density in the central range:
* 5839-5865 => 0.1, 0.852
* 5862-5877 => 0.0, 0.853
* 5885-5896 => 0.9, 0.78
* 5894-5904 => 0.4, 0.815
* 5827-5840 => -0.1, 0.866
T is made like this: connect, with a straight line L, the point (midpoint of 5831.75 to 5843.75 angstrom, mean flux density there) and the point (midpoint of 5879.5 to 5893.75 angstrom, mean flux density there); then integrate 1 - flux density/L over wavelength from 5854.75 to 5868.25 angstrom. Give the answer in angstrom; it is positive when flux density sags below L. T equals -0.26 angstrom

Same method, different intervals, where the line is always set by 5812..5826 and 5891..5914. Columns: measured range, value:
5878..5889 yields 0.13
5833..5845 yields -0.15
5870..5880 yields -0.23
